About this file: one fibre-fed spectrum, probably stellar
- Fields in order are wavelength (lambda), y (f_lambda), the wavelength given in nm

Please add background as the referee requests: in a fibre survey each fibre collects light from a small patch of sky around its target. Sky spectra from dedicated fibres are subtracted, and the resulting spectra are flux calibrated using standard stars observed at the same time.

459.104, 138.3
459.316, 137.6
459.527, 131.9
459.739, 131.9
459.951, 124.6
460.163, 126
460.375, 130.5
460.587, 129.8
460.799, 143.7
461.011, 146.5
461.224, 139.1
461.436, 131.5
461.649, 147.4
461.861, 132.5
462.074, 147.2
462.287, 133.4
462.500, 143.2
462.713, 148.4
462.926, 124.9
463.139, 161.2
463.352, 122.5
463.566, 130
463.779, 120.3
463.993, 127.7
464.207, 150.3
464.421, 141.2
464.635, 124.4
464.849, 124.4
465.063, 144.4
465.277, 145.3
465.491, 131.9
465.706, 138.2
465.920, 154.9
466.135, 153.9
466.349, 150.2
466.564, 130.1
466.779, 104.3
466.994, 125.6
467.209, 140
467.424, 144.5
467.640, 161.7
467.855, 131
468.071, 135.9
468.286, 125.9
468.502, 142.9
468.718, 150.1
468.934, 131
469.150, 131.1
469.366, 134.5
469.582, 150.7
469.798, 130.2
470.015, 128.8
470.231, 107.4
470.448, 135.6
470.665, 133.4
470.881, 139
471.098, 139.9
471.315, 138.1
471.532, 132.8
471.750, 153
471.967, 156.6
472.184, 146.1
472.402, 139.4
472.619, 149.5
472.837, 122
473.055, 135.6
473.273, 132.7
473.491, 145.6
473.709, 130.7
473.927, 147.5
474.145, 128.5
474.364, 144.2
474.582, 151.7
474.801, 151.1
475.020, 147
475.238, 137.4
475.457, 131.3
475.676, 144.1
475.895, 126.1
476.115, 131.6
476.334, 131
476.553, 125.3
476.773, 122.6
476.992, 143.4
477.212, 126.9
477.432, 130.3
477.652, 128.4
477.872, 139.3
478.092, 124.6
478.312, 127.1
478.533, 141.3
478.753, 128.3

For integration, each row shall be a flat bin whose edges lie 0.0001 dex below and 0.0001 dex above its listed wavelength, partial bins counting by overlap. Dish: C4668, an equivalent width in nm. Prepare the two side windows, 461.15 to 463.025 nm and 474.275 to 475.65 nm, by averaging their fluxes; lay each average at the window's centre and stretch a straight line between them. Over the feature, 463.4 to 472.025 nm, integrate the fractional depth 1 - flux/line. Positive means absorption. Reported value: 0.27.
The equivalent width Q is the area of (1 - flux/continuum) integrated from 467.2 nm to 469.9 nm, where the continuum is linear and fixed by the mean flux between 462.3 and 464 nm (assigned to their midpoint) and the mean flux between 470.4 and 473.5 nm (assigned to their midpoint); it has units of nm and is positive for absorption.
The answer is -0.02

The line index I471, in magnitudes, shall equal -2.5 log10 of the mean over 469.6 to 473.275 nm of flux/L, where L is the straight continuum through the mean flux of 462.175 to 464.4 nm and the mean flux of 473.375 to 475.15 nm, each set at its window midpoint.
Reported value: 0.035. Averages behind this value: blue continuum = 136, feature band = 137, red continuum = 143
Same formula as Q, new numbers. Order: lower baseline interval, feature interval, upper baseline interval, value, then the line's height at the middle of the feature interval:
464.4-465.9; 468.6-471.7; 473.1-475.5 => 0.09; 139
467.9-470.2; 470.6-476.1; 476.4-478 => -0.30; 133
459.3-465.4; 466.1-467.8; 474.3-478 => -0.03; 136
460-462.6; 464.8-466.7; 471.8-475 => -0.03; 139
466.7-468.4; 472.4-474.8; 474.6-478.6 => -0.09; 134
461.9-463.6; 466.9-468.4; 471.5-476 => 0.02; 140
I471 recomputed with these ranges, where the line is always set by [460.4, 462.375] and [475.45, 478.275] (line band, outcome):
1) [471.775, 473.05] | -0.08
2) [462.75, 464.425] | 0.02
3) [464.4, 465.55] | 0.02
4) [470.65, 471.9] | -0.05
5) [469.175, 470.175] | 0.00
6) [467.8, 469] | -0.01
